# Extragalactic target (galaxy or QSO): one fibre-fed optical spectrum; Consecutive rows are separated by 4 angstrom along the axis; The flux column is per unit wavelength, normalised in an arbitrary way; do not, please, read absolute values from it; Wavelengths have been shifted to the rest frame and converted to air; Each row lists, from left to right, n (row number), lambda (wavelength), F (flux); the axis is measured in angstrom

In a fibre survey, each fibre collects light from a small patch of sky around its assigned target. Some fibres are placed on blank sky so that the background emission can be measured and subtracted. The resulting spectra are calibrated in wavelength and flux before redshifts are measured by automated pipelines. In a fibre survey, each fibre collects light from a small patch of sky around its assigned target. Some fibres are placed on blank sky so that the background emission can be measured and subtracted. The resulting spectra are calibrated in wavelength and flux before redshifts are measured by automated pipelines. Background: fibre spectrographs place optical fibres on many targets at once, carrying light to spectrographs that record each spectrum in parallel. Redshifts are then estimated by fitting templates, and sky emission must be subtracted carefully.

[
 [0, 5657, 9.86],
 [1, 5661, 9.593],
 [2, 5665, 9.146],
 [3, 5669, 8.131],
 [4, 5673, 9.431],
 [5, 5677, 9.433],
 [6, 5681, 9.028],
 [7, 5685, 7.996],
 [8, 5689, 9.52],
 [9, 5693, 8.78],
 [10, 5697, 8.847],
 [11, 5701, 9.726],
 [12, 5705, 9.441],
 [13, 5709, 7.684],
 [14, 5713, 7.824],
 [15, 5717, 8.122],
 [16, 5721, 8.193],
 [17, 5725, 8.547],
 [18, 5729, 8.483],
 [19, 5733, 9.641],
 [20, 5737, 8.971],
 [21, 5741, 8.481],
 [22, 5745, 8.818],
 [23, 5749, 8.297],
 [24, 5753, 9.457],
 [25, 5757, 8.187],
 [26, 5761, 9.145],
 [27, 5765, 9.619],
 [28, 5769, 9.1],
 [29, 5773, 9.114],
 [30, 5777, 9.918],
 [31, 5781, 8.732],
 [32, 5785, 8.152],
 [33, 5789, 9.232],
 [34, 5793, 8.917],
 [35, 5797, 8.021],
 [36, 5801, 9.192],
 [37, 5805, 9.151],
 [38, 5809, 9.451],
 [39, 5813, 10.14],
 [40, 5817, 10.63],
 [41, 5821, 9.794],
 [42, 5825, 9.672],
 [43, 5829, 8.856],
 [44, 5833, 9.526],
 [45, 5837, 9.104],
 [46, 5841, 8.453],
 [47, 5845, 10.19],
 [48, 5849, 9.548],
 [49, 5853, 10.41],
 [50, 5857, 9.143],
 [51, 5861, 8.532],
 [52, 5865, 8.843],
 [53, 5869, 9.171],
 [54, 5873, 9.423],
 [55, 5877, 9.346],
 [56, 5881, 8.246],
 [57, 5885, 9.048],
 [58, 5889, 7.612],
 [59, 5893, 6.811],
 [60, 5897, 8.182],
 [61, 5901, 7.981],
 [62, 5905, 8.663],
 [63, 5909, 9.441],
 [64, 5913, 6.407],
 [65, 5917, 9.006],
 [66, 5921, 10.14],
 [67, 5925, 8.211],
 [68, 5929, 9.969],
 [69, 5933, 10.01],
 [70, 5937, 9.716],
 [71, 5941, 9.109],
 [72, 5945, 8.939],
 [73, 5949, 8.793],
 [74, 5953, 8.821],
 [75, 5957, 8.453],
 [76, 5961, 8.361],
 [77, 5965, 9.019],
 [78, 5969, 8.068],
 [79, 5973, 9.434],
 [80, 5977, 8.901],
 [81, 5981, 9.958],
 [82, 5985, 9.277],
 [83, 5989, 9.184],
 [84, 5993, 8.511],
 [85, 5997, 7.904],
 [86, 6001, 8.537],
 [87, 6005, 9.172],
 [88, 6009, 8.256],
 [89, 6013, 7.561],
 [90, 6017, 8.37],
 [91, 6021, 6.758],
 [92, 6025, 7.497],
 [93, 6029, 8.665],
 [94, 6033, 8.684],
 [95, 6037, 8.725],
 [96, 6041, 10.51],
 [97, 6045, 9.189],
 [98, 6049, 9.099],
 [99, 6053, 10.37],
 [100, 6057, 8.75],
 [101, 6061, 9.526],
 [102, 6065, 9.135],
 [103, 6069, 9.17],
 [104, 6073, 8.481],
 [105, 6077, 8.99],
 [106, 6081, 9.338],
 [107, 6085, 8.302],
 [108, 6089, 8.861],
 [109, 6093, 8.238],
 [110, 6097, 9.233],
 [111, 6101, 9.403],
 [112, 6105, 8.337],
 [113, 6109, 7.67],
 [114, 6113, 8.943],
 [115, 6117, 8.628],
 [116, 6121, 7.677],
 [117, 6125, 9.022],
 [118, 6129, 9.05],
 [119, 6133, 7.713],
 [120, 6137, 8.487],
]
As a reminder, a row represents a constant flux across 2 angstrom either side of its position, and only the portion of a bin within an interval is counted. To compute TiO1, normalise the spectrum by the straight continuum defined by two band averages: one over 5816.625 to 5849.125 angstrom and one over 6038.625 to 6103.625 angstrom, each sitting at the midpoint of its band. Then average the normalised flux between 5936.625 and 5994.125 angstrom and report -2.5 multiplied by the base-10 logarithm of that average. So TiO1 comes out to 0.04 mag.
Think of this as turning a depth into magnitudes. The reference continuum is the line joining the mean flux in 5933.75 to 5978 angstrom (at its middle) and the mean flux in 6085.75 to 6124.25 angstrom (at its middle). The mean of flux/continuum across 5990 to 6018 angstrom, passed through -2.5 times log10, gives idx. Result 0.06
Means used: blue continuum 8.91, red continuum 8.56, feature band 8.36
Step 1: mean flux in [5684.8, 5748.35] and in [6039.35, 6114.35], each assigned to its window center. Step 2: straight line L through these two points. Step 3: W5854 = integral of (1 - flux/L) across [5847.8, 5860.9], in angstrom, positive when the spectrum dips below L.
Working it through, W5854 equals -1.1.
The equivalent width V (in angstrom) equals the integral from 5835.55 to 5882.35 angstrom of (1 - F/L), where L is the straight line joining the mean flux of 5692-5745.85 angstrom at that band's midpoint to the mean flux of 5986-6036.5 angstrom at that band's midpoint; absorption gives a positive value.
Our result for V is -3.98 angstrom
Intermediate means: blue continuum 8.68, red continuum 8.29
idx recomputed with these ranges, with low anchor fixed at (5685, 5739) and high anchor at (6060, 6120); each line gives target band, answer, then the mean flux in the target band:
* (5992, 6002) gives 0.06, 8.28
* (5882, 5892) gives 0.07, 8.17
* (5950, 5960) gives 0.02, 8.63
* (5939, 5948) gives -0.03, 9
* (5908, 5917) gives 0.10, 8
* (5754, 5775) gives -0.04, 9.05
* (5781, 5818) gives -0.05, 9.15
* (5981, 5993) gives -0.06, 9.23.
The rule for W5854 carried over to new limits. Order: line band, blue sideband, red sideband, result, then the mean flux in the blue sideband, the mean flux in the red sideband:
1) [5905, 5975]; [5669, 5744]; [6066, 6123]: -1.75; 8.77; 8.67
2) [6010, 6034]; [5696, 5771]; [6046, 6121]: 2.60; 8.77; 8.89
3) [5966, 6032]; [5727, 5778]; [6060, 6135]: 2.11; 9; 8.71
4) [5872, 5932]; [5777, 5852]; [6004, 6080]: 3.46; 9.3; 8.79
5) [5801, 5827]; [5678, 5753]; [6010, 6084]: -3.01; 8.72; 8.81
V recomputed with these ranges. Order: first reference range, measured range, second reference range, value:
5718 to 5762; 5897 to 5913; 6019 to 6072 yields 0.9 angstrom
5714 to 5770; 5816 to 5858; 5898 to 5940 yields -3.3 angstrom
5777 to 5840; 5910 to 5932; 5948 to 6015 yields 0.2 angstrom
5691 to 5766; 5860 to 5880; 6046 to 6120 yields -0.6 angstrom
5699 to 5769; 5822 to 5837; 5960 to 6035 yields -1.2 angstrom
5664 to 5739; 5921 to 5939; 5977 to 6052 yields -1.7 angstrom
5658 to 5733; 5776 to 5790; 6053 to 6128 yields -0.2 angstrom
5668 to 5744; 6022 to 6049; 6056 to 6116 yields 0.0 angstrom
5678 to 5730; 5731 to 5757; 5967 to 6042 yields -0.7 angstrom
